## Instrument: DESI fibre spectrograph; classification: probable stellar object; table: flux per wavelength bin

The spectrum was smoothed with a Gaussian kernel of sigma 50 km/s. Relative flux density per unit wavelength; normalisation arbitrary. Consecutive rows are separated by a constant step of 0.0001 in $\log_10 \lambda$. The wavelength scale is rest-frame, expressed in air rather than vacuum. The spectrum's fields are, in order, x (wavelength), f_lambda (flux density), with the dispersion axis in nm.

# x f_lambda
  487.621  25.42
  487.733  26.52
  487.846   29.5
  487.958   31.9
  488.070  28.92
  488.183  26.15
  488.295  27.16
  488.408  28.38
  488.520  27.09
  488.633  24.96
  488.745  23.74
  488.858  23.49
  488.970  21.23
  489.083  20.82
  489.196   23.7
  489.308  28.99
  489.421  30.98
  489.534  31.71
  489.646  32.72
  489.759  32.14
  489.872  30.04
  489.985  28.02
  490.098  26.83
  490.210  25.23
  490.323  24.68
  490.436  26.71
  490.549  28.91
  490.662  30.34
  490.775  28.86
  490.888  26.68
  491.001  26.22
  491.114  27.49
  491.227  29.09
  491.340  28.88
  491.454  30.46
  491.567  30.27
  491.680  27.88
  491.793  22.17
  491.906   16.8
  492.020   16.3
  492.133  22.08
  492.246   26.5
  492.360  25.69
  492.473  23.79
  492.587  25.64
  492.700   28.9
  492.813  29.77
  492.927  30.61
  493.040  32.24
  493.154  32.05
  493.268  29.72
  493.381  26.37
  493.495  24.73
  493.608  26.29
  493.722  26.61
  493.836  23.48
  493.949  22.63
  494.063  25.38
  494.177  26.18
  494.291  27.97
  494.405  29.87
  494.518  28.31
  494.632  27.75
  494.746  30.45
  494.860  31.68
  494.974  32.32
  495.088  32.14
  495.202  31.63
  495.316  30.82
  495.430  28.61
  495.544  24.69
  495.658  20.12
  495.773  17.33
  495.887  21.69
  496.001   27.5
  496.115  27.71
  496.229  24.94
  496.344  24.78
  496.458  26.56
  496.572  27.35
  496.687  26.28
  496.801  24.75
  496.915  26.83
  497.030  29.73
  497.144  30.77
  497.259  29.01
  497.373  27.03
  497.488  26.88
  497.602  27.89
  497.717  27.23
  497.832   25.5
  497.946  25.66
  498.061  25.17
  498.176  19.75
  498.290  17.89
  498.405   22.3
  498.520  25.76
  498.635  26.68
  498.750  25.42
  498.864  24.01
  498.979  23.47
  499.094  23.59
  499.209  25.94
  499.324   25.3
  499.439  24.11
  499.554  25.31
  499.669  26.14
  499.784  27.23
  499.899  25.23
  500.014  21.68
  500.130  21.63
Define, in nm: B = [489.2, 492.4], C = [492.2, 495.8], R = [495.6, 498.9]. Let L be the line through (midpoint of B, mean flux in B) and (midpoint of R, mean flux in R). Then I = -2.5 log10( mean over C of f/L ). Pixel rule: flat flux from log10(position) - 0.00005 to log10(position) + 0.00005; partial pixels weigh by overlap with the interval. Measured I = -0.05 mag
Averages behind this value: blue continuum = 27.2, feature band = 27.6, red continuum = 25.3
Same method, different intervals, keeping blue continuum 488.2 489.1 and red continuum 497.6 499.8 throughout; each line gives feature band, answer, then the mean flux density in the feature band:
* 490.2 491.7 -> -0.13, 28.1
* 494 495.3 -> -0.19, 29.4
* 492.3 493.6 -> -0.14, 28.1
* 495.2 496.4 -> -0.02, 25.1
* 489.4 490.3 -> -0.19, 29.5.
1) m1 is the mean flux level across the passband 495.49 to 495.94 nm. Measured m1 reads 20.9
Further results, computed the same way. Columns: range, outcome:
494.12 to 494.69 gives 28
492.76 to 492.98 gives 30.1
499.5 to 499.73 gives 25.8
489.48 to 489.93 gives 31.6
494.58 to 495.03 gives 30.6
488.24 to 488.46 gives 27.7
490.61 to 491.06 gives 28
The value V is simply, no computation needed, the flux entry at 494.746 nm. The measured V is 30.45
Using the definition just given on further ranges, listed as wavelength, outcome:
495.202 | 31.63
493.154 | 32.05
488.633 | 24.96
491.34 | 28.88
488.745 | 23.74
